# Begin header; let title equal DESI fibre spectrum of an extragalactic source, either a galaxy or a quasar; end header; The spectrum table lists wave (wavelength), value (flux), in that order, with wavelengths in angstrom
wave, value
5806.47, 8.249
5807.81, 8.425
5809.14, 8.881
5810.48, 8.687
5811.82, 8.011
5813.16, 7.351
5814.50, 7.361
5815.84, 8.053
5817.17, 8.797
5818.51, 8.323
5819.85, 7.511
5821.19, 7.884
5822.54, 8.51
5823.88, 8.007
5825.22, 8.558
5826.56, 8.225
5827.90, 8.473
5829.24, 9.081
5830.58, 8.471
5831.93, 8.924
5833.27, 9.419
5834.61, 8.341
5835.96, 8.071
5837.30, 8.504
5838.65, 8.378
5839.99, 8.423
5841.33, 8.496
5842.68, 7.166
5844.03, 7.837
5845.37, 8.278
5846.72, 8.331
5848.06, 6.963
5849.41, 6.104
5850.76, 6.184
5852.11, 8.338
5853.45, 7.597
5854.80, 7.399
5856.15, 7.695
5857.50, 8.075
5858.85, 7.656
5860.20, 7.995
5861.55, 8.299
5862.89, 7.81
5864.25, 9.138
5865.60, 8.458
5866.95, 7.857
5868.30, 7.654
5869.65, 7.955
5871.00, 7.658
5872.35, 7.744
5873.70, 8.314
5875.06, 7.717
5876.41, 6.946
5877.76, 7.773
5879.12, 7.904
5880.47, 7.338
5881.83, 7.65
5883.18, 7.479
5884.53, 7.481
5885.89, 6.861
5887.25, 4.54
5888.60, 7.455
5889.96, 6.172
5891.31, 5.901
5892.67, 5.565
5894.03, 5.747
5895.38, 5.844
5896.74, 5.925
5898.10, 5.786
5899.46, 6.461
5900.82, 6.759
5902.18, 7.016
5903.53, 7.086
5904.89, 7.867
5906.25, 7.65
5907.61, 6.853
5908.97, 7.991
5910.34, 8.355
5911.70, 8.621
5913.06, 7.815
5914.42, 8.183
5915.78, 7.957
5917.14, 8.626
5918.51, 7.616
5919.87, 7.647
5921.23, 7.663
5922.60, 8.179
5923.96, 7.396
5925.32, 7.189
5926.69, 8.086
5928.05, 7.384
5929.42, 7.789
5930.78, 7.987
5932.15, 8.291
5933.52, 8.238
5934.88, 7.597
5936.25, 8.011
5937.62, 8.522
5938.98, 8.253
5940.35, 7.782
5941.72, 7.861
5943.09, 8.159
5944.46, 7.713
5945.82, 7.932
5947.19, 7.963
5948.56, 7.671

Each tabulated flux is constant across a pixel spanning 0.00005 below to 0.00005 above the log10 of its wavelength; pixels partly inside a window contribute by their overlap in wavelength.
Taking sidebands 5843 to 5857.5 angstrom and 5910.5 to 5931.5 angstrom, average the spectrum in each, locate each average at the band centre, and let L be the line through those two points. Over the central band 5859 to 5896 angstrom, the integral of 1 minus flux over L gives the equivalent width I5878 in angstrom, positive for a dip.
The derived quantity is 1.58 angstrom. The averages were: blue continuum 7.49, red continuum 7.89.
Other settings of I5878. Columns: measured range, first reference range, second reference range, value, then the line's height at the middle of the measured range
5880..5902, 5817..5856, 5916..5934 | 4.15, 7.94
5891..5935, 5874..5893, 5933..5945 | 0.93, 7.52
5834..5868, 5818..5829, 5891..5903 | -2.13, 7.44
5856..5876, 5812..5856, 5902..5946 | -0.05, 7.98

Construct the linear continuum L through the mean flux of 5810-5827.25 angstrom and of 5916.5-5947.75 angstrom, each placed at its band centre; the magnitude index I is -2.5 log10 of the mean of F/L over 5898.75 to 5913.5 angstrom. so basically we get 0.065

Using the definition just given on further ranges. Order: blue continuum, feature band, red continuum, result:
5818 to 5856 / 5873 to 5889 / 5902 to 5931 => 0.09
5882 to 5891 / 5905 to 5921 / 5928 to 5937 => -0.07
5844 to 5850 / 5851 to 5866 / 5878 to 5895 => -0.10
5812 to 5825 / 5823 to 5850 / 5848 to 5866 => -0.05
